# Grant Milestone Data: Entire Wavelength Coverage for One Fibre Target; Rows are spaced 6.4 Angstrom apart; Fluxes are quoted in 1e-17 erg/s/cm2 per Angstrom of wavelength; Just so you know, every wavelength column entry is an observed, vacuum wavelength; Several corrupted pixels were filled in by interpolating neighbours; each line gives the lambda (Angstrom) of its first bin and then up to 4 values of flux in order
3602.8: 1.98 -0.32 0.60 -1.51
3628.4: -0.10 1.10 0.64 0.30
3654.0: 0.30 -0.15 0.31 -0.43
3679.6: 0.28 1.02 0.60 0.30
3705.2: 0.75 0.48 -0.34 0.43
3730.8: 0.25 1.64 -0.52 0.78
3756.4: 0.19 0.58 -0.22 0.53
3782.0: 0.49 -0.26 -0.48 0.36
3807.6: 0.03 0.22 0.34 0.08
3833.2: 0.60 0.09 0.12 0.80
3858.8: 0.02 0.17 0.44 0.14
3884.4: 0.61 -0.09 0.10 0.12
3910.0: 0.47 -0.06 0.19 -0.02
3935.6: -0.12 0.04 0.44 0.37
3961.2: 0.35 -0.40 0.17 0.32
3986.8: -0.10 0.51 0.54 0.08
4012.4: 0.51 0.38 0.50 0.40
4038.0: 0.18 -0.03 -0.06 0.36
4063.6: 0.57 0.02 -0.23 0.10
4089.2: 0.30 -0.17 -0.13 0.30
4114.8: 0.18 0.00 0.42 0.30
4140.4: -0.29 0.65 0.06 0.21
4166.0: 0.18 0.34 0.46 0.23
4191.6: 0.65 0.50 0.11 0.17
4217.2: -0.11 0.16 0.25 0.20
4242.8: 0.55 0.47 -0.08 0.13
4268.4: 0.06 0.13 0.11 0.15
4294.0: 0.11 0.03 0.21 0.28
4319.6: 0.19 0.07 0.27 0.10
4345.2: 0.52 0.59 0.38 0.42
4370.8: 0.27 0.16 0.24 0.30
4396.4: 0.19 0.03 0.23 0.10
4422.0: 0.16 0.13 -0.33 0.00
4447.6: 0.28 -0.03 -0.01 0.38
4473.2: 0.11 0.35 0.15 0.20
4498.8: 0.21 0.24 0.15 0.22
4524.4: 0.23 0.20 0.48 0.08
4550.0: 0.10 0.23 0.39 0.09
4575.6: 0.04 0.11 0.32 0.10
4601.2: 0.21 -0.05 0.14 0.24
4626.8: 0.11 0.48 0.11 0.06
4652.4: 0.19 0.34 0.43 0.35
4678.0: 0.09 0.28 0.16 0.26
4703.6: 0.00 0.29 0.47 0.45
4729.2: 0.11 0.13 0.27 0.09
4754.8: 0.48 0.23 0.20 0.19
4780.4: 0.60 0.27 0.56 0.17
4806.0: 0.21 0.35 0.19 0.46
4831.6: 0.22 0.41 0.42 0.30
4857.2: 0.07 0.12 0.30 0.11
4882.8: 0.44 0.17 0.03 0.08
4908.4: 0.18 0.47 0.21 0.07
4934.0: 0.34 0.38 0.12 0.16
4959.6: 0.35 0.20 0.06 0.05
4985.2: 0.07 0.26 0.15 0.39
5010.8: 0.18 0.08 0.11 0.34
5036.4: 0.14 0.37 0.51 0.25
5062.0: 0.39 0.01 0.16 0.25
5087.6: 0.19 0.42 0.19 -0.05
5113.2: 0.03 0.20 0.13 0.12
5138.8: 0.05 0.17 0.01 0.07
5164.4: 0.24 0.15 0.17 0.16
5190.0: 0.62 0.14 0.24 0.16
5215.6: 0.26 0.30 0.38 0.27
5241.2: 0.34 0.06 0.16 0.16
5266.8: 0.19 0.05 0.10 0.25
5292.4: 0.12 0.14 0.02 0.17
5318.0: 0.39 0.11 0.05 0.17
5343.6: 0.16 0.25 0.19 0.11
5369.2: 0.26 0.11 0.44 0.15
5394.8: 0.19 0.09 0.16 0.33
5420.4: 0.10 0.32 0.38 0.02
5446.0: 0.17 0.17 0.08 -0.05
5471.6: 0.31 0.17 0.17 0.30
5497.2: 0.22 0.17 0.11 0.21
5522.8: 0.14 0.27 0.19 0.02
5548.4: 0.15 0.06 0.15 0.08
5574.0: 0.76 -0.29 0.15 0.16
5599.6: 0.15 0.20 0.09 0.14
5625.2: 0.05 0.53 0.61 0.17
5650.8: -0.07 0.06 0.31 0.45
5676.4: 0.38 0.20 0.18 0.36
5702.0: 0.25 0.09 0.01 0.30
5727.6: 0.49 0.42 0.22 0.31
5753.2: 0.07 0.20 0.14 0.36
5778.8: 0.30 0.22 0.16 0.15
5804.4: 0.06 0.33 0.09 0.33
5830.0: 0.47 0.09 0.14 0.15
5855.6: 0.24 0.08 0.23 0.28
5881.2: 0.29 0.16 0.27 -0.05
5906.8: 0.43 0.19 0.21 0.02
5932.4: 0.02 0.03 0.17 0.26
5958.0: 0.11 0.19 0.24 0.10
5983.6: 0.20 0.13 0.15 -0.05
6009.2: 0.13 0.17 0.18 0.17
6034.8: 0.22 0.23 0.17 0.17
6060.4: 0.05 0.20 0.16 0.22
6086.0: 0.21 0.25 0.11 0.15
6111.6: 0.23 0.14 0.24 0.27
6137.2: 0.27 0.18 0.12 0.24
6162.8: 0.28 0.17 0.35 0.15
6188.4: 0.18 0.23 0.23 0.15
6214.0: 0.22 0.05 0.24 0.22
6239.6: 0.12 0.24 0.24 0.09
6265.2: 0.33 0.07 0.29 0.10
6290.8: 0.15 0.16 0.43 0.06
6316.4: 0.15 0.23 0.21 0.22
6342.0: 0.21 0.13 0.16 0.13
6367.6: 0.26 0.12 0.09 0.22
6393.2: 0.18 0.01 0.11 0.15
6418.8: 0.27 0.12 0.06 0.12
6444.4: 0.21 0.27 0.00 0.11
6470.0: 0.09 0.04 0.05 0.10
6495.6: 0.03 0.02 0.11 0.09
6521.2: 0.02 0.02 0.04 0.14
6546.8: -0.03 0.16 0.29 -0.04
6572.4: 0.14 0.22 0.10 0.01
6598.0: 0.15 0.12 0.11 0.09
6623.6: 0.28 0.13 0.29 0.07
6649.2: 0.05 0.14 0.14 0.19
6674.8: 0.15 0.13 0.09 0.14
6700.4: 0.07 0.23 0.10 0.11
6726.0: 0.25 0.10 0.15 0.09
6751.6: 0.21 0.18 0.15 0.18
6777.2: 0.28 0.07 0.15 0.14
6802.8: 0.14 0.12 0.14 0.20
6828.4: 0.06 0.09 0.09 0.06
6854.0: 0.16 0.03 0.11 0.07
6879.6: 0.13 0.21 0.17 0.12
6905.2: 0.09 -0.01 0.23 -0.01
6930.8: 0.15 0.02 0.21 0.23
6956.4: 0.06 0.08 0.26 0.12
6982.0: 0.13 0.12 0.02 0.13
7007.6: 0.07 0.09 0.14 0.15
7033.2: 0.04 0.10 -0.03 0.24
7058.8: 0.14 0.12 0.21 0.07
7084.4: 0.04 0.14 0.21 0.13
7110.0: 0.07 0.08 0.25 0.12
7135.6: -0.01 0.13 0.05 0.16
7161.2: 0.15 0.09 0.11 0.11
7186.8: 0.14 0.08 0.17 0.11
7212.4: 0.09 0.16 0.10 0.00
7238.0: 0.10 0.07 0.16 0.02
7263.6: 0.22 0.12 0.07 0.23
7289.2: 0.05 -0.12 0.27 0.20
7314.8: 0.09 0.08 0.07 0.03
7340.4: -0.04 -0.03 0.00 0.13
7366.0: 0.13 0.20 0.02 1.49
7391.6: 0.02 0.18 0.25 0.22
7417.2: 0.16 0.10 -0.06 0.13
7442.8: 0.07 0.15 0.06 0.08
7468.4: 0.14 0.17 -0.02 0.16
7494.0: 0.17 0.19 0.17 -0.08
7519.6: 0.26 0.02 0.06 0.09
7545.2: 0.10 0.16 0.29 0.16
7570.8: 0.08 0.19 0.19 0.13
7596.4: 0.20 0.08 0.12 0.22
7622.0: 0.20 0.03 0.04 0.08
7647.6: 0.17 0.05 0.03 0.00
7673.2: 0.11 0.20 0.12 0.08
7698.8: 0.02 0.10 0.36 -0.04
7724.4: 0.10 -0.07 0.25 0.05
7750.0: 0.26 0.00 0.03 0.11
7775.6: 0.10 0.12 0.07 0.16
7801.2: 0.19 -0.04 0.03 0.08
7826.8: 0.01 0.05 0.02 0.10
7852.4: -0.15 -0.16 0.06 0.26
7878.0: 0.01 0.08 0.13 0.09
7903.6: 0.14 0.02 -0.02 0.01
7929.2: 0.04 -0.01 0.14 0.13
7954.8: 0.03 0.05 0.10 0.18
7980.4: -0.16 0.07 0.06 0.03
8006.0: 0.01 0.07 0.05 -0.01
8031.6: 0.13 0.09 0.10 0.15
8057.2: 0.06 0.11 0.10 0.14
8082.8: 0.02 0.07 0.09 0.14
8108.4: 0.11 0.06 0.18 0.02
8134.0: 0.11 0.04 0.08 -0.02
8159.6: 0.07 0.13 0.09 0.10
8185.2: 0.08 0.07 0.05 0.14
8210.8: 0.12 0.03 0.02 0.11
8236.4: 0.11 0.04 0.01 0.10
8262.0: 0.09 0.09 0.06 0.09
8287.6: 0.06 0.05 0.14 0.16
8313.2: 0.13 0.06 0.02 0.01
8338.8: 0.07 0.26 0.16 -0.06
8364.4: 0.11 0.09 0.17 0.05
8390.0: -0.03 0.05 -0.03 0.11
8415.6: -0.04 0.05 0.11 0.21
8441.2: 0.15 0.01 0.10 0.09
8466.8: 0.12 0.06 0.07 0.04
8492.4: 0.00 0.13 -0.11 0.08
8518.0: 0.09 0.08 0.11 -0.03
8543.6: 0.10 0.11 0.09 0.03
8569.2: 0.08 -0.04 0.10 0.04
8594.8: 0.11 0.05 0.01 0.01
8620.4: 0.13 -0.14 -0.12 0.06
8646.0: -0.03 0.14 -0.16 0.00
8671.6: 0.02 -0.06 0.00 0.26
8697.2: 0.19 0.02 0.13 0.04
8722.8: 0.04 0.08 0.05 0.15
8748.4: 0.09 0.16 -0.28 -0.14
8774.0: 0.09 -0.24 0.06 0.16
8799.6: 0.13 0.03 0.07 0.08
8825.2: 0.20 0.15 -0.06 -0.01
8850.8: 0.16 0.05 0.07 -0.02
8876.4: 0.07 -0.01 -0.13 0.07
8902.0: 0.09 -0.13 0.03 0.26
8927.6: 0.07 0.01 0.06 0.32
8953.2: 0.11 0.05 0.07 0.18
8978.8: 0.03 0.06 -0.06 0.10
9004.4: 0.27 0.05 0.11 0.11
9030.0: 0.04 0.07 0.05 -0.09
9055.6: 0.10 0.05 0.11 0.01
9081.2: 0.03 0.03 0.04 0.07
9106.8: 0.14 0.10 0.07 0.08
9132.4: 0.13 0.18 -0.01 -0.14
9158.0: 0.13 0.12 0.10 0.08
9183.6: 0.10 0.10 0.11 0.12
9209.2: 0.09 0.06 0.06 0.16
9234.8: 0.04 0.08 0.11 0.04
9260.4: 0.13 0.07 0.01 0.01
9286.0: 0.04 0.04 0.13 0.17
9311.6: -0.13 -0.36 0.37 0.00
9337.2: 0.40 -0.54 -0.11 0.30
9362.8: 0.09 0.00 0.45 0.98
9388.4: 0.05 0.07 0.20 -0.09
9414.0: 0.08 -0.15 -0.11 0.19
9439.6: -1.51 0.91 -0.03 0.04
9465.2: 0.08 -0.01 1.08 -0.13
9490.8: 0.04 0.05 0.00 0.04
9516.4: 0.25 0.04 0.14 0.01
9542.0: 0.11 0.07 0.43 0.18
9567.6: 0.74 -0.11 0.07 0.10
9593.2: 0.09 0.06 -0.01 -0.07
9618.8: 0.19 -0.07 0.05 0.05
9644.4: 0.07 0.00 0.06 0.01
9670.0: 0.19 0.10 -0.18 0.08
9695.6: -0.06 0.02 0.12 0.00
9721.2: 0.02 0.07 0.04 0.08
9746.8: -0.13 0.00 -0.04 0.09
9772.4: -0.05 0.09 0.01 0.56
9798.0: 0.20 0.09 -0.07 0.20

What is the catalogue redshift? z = 0.125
